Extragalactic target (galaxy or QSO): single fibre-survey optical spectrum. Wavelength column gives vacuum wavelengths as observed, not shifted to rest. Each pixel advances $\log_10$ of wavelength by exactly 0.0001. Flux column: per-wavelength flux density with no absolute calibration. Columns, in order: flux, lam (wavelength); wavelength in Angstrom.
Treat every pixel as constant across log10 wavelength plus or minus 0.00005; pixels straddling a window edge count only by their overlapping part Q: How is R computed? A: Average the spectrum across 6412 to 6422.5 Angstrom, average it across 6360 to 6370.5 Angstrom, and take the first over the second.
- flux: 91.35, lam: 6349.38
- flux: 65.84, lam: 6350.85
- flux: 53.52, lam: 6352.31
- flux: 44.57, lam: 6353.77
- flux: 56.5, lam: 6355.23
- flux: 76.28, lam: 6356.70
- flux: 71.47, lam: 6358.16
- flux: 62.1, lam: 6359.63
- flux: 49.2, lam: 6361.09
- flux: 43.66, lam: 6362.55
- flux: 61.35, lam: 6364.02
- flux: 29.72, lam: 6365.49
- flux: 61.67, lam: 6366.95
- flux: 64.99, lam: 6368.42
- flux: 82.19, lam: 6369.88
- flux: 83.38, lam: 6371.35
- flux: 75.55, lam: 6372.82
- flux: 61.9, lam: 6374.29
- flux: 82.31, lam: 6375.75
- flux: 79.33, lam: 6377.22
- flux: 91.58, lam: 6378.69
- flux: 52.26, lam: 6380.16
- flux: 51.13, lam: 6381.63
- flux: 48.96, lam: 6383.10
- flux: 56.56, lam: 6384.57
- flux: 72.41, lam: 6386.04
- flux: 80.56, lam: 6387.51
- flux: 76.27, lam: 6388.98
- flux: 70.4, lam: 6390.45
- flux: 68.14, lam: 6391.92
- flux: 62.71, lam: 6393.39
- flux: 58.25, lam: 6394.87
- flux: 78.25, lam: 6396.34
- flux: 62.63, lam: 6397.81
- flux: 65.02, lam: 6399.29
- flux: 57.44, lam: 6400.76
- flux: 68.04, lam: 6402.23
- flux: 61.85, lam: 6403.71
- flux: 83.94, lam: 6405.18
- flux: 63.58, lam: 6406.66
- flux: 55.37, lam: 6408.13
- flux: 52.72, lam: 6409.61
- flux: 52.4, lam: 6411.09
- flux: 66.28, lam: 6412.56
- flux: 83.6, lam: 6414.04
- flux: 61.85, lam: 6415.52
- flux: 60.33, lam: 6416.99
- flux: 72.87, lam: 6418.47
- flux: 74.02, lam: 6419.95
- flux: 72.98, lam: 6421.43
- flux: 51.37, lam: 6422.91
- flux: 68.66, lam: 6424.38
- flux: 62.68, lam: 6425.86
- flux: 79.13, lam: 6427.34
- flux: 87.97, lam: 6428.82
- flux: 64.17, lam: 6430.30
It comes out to 1.2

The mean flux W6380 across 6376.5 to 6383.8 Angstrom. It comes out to 64.7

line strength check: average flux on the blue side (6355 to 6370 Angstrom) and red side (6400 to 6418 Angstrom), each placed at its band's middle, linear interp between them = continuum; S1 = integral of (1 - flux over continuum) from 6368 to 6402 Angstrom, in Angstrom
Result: -4.1 Angstrom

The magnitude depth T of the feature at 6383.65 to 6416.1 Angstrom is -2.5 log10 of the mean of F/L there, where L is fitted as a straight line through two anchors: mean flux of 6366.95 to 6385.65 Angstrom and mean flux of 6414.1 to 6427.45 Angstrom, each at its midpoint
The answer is 0.031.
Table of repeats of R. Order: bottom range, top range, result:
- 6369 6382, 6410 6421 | 0.91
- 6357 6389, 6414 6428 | 1.04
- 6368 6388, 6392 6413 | 0.91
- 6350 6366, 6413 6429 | 1.24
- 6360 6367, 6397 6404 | 1.30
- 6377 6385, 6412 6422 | 1.12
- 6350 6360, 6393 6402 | 1.04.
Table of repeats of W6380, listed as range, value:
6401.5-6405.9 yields 71.2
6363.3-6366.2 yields 45.5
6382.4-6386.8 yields 59.5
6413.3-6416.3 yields 72.6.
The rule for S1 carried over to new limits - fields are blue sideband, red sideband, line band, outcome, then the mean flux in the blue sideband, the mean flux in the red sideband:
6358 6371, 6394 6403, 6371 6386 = -1.72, 58.6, 64.8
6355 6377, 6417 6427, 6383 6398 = -0.46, 64.7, 67.1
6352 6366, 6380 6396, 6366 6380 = -3.41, 55.3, 64.2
